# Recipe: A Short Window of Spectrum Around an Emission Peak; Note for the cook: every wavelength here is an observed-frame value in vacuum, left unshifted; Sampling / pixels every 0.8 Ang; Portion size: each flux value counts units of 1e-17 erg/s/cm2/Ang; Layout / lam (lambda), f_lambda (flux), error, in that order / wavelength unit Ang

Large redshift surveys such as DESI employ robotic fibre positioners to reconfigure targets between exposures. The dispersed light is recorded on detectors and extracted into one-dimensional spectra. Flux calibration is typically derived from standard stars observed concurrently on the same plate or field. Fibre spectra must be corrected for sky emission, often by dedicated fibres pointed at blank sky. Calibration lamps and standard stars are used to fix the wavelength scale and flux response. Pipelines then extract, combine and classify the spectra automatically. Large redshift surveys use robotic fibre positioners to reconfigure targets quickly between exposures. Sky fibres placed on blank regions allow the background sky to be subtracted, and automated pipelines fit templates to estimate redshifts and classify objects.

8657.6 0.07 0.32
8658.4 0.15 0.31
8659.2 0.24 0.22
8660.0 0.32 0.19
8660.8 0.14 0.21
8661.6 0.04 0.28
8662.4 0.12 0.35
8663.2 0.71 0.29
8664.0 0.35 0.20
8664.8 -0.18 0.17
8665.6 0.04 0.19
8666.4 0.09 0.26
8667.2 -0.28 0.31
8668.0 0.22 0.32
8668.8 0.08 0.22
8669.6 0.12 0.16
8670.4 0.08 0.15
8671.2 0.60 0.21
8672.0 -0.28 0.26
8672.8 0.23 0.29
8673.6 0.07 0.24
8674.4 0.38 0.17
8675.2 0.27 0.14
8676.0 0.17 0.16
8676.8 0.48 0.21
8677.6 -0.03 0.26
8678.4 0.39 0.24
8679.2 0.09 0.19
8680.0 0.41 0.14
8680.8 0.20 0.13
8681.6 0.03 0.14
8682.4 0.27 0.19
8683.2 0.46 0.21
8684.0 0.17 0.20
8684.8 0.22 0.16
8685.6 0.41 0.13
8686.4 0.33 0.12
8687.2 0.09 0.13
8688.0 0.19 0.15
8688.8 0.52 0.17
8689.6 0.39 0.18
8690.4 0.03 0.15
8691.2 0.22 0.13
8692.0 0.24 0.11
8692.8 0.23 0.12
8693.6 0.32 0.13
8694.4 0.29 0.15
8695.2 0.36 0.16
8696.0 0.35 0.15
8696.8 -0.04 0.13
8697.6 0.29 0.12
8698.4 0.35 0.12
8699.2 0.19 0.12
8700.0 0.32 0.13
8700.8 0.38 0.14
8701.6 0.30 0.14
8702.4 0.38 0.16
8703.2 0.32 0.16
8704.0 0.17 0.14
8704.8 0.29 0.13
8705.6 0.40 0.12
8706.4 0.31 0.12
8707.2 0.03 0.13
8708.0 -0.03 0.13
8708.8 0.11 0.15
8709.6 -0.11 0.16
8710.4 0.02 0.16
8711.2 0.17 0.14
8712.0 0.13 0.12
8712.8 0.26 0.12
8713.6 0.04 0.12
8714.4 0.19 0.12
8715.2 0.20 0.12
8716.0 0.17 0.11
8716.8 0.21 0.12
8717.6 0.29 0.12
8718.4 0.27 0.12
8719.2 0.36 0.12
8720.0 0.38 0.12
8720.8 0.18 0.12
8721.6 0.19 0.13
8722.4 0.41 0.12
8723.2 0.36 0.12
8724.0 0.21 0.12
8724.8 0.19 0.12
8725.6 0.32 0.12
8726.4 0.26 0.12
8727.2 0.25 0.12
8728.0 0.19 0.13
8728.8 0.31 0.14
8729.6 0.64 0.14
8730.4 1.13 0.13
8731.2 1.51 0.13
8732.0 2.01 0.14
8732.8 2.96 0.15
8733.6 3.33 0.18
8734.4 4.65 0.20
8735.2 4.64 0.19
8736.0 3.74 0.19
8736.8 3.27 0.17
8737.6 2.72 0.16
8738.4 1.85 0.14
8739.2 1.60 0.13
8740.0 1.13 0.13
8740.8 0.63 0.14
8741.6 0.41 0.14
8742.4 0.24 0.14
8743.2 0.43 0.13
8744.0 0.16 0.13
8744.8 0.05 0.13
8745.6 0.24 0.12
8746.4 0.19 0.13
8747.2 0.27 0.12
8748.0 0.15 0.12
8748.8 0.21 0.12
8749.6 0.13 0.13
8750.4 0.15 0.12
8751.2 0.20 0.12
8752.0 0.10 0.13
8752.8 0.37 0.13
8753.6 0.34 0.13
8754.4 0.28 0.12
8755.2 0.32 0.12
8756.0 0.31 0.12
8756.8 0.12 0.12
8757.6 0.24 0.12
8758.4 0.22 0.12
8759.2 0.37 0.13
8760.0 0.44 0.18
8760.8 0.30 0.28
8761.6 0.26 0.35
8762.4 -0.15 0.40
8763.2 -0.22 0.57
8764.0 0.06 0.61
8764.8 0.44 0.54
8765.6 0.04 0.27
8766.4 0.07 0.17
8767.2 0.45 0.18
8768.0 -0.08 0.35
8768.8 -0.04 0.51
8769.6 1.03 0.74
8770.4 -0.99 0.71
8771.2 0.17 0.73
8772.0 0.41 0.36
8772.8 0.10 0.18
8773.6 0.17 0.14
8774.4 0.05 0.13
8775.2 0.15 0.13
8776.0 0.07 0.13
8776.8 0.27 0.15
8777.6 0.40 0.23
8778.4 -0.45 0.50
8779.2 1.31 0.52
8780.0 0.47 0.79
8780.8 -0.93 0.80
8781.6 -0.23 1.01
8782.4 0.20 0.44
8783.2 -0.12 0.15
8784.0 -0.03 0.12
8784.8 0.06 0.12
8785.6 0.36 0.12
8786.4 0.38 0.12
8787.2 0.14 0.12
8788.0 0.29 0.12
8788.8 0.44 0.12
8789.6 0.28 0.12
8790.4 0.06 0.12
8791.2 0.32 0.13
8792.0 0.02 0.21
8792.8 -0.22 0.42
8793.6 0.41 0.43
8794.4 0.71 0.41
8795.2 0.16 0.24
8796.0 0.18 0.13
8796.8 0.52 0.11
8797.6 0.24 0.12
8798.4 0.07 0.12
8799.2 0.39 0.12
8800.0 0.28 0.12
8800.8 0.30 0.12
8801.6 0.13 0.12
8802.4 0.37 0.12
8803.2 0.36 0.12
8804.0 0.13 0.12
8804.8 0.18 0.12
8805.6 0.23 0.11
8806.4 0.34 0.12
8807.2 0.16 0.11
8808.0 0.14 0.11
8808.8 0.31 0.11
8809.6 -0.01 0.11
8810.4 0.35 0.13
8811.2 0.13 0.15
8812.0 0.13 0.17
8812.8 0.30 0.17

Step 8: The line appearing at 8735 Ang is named H-beta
